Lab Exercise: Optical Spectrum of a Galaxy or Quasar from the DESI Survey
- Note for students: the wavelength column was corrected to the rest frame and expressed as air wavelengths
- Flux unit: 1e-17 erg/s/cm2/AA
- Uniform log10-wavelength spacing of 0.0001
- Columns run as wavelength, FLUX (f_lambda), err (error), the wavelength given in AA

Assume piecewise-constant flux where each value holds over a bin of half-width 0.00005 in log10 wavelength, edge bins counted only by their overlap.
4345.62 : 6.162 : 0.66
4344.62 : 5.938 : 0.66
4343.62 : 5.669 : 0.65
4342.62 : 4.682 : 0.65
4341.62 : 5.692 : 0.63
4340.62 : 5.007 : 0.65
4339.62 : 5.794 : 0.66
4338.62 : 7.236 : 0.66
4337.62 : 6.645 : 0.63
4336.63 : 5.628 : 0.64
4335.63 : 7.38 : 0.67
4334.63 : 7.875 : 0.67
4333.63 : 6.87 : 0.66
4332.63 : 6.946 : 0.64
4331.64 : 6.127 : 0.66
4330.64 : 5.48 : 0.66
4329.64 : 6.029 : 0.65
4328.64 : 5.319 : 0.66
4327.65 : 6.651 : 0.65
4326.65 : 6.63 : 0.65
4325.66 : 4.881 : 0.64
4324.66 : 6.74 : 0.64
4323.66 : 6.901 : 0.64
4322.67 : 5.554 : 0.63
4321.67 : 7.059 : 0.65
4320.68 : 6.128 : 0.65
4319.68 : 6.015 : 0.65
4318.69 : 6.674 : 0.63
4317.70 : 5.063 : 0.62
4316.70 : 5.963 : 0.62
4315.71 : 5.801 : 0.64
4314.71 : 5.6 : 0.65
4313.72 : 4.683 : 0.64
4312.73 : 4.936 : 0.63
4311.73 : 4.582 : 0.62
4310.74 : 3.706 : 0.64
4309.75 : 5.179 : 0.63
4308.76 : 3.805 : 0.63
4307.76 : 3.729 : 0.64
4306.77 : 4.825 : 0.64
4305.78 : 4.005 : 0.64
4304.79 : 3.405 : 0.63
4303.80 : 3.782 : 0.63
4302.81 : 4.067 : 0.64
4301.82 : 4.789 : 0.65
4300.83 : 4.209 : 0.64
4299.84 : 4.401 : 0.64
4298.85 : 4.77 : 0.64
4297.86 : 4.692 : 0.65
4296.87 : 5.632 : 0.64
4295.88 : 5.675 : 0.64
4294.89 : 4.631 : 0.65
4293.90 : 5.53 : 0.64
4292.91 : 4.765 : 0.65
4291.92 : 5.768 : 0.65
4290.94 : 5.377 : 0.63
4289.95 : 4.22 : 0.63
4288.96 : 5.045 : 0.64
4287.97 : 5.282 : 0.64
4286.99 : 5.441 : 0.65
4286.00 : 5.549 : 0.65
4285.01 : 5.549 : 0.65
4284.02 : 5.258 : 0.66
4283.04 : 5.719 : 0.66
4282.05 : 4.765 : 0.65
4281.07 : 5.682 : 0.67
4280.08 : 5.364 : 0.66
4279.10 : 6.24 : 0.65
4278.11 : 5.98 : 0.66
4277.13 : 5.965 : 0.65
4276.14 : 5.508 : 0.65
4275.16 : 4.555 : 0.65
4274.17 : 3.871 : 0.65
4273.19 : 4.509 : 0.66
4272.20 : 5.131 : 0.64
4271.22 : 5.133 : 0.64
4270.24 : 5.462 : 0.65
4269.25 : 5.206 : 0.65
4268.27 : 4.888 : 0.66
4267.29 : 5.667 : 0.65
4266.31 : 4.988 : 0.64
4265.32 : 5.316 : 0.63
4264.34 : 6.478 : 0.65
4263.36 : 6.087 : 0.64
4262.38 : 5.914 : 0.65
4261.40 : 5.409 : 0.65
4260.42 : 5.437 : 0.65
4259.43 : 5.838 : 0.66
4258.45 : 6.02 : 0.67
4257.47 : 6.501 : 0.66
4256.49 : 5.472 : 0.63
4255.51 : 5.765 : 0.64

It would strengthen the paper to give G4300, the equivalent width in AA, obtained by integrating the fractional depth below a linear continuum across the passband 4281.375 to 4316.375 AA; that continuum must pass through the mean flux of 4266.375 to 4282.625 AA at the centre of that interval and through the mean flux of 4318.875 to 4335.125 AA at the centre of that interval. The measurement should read 5.4 AA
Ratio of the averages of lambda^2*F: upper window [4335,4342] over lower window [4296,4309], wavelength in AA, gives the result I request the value 1.45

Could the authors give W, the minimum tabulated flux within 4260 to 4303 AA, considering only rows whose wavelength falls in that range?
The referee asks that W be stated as 3.871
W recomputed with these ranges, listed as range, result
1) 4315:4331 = 4.881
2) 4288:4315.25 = 3.405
